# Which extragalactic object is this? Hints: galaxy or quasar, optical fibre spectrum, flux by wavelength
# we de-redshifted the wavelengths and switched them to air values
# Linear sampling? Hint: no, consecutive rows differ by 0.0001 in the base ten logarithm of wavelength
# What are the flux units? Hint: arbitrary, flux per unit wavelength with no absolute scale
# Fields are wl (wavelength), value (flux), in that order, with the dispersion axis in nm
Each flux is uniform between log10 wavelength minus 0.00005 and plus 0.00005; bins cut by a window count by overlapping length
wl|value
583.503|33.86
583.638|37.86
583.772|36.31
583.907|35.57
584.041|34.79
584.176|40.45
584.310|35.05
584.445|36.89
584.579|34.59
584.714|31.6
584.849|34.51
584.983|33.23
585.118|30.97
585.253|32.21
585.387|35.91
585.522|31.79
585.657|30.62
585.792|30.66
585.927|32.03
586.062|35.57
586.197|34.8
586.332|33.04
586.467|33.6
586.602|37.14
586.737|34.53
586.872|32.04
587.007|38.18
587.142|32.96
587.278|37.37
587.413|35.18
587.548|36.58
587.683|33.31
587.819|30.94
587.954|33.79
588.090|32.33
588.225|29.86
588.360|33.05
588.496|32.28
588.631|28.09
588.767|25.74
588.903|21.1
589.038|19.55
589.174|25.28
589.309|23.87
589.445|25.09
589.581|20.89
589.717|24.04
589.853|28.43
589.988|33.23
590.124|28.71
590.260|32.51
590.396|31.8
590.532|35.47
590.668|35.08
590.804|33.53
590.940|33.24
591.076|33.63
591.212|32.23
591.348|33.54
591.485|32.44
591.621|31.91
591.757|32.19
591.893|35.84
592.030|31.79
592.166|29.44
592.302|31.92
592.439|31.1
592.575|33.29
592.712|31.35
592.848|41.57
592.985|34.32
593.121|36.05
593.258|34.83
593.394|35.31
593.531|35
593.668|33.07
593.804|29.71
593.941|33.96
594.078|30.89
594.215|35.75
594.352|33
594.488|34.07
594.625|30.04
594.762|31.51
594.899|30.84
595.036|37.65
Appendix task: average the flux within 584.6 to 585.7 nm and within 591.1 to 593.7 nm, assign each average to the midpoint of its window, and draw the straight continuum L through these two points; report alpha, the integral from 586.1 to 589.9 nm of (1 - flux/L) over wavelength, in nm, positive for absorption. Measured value 0.29 nm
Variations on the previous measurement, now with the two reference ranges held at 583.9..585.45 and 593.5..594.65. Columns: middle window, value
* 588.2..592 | 0.43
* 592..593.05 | 0.00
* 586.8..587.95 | -0.01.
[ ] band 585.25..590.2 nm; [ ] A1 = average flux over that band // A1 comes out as 30.9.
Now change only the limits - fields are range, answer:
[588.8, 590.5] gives 26.4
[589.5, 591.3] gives 31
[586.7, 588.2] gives 34.2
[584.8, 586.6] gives 33.1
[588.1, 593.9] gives 31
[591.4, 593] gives 33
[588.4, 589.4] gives 25.3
